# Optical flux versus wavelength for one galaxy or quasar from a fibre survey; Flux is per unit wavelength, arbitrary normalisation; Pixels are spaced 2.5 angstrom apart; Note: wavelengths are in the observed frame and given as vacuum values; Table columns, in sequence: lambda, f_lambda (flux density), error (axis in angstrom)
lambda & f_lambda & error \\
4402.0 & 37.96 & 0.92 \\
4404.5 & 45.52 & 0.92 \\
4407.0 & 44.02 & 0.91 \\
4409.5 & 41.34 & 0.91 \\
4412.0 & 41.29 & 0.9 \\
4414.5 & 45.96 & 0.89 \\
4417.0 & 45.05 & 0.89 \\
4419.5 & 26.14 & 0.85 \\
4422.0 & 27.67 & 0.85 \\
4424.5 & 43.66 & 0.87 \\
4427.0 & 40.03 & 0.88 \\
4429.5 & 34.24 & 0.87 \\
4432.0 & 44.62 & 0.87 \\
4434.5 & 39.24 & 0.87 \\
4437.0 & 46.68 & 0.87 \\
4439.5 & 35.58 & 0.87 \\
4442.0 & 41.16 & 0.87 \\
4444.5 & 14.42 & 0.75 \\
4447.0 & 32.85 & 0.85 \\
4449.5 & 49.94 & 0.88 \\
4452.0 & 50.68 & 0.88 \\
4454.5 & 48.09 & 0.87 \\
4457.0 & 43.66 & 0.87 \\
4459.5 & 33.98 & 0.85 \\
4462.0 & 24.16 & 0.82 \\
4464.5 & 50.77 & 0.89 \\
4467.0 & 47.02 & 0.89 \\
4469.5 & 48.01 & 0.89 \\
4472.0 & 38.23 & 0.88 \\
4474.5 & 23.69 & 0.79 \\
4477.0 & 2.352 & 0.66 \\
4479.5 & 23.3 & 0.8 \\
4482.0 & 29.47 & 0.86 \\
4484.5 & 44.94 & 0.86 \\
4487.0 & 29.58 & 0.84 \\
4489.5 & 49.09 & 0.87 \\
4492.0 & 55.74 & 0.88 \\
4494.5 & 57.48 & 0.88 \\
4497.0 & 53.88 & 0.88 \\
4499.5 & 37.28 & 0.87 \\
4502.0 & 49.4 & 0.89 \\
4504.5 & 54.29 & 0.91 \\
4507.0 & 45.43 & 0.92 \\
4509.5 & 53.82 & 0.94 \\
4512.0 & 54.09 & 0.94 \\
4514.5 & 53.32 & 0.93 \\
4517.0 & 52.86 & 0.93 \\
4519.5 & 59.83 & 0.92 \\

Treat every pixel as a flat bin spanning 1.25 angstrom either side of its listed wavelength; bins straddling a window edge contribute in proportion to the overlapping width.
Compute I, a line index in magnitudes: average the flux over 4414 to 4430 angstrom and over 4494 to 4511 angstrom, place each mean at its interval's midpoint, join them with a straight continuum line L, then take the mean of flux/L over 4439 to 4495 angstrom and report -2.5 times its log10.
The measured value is 0.17 mag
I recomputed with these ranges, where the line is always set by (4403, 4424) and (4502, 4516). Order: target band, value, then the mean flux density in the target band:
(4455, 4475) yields 0.170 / 39.6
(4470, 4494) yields 0.385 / 34.2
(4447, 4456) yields -0.058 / 47.1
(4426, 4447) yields 0.161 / 36.7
